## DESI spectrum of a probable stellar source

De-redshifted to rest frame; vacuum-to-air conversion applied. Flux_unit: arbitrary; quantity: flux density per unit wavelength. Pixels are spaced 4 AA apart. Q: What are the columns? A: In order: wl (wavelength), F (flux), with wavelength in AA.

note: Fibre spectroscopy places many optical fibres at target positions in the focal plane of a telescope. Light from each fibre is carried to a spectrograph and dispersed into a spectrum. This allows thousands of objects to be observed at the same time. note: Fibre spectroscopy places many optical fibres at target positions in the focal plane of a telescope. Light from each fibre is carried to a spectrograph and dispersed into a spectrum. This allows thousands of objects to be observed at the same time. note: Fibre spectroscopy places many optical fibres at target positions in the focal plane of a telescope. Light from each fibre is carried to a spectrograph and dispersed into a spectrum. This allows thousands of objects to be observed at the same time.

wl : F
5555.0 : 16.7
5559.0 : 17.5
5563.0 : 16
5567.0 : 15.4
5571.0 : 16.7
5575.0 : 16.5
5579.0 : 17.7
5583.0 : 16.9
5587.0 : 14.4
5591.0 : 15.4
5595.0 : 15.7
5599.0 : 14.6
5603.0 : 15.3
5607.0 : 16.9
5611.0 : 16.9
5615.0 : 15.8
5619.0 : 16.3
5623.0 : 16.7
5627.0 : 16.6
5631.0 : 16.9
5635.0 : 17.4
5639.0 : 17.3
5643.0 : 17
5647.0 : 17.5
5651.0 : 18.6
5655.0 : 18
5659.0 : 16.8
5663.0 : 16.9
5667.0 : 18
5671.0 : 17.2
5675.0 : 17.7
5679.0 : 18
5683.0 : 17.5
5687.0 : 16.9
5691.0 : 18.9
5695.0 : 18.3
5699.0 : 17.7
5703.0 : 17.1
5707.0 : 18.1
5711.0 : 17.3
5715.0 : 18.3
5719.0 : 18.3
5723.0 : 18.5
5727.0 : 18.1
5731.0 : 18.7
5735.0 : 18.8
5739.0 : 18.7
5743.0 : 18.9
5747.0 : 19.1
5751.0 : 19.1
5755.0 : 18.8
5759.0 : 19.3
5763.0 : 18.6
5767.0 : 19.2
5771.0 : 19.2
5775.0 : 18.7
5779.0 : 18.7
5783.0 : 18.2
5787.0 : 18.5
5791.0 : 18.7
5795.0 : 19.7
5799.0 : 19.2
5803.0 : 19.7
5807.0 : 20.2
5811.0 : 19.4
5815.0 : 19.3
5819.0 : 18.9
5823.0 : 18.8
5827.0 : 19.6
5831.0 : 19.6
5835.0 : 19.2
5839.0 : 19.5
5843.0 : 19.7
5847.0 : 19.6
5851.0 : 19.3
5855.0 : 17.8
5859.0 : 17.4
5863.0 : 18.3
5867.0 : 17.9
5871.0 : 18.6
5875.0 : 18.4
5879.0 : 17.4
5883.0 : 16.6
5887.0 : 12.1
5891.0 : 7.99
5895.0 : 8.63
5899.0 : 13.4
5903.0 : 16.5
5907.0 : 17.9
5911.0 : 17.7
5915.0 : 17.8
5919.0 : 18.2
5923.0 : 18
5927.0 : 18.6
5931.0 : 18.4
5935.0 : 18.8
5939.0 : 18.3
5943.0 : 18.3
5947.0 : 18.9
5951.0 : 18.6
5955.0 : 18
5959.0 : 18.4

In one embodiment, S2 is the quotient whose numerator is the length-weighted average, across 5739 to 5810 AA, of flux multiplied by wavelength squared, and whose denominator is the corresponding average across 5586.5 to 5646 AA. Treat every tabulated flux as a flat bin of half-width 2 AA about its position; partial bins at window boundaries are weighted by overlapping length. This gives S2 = 1.2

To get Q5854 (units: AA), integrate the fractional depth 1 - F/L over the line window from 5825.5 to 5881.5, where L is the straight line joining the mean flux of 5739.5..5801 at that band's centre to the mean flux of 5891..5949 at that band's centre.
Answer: -3.1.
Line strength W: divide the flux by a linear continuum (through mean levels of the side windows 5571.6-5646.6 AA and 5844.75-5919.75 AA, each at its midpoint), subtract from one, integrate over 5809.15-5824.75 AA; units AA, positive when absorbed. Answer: -2.6 AA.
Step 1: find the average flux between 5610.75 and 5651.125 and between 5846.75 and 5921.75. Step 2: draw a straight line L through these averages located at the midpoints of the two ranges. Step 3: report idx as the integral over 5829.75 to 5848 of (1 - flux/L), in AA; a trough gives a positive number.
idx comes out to -3.4 AA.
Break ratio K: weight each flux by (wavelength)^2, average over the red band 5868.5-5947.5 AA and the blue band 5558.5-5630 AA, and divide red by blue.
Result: 1.14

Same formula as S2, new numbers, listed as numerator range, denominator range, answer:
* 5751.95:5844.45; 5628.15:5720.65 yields 1.13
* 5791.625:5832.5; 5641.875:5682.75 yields 1.16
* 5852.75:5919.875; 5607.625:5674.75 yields 1.02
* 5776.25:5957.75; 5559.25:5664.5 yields 1.18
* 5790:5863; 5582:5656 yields 1.25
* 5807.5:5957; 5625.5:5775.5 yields 1.04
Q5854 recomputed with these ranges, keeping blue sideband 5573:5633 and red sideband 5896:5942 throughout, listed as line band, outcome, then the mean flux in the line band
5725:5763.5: -4.8 AA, 18.8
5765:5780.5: -1.9 AA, 19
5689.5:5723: -2.9 AA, 18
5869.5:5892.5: 2.7 AA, 15.3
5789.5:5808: -2.8 AA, 19.5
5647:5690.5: -3.1 AA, 17.6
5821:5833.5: -1.7 AA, 19.3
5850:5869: -1.0 AA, 18.1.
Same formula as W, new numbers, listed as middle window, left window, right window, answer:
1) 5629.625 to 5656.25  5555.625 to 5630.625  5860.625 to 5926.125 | -2.2 AA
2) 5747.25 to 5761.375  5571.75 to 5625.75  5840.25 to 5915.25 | -2.4 AA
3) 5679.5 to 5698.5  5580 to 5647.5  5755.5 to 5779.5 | -0.3 AA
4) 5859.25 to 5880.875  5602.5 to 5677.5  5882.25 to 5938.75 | -2.8 AA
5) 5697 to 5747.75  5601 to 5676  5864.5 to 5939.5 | -4.3 AA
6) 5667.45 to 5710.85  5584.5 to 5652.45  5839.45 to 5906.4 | -3.5 AA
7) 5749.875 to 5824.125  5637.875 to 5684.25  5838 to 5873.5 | -3.3 AA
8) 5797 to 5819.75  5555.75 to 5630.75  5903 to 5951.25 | -2.6 AA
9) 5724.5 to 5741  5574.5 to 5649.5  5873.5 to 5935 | -2.4 AA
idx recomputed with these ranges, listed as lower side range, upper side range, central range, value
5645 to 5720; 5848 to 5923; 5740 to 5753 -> -1.3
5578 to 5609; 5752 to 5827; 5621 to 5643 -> -0.7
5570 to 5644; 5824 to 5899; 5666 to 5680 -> -1.0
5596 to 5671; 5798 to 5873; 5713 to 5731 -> -0.5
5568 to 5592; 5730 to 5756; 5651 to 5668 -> 0.0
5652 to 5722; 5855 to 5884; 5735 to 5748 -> -0.8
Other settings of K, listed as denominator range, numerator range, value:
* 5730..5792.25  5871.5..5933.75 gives 0.89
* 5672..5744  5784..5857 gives 1.11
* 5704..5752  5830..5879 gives 1.06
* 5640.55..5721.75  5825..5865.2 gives 1.14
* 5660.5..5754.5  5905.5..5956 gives 1.09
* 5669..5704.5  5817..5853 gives 1.15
